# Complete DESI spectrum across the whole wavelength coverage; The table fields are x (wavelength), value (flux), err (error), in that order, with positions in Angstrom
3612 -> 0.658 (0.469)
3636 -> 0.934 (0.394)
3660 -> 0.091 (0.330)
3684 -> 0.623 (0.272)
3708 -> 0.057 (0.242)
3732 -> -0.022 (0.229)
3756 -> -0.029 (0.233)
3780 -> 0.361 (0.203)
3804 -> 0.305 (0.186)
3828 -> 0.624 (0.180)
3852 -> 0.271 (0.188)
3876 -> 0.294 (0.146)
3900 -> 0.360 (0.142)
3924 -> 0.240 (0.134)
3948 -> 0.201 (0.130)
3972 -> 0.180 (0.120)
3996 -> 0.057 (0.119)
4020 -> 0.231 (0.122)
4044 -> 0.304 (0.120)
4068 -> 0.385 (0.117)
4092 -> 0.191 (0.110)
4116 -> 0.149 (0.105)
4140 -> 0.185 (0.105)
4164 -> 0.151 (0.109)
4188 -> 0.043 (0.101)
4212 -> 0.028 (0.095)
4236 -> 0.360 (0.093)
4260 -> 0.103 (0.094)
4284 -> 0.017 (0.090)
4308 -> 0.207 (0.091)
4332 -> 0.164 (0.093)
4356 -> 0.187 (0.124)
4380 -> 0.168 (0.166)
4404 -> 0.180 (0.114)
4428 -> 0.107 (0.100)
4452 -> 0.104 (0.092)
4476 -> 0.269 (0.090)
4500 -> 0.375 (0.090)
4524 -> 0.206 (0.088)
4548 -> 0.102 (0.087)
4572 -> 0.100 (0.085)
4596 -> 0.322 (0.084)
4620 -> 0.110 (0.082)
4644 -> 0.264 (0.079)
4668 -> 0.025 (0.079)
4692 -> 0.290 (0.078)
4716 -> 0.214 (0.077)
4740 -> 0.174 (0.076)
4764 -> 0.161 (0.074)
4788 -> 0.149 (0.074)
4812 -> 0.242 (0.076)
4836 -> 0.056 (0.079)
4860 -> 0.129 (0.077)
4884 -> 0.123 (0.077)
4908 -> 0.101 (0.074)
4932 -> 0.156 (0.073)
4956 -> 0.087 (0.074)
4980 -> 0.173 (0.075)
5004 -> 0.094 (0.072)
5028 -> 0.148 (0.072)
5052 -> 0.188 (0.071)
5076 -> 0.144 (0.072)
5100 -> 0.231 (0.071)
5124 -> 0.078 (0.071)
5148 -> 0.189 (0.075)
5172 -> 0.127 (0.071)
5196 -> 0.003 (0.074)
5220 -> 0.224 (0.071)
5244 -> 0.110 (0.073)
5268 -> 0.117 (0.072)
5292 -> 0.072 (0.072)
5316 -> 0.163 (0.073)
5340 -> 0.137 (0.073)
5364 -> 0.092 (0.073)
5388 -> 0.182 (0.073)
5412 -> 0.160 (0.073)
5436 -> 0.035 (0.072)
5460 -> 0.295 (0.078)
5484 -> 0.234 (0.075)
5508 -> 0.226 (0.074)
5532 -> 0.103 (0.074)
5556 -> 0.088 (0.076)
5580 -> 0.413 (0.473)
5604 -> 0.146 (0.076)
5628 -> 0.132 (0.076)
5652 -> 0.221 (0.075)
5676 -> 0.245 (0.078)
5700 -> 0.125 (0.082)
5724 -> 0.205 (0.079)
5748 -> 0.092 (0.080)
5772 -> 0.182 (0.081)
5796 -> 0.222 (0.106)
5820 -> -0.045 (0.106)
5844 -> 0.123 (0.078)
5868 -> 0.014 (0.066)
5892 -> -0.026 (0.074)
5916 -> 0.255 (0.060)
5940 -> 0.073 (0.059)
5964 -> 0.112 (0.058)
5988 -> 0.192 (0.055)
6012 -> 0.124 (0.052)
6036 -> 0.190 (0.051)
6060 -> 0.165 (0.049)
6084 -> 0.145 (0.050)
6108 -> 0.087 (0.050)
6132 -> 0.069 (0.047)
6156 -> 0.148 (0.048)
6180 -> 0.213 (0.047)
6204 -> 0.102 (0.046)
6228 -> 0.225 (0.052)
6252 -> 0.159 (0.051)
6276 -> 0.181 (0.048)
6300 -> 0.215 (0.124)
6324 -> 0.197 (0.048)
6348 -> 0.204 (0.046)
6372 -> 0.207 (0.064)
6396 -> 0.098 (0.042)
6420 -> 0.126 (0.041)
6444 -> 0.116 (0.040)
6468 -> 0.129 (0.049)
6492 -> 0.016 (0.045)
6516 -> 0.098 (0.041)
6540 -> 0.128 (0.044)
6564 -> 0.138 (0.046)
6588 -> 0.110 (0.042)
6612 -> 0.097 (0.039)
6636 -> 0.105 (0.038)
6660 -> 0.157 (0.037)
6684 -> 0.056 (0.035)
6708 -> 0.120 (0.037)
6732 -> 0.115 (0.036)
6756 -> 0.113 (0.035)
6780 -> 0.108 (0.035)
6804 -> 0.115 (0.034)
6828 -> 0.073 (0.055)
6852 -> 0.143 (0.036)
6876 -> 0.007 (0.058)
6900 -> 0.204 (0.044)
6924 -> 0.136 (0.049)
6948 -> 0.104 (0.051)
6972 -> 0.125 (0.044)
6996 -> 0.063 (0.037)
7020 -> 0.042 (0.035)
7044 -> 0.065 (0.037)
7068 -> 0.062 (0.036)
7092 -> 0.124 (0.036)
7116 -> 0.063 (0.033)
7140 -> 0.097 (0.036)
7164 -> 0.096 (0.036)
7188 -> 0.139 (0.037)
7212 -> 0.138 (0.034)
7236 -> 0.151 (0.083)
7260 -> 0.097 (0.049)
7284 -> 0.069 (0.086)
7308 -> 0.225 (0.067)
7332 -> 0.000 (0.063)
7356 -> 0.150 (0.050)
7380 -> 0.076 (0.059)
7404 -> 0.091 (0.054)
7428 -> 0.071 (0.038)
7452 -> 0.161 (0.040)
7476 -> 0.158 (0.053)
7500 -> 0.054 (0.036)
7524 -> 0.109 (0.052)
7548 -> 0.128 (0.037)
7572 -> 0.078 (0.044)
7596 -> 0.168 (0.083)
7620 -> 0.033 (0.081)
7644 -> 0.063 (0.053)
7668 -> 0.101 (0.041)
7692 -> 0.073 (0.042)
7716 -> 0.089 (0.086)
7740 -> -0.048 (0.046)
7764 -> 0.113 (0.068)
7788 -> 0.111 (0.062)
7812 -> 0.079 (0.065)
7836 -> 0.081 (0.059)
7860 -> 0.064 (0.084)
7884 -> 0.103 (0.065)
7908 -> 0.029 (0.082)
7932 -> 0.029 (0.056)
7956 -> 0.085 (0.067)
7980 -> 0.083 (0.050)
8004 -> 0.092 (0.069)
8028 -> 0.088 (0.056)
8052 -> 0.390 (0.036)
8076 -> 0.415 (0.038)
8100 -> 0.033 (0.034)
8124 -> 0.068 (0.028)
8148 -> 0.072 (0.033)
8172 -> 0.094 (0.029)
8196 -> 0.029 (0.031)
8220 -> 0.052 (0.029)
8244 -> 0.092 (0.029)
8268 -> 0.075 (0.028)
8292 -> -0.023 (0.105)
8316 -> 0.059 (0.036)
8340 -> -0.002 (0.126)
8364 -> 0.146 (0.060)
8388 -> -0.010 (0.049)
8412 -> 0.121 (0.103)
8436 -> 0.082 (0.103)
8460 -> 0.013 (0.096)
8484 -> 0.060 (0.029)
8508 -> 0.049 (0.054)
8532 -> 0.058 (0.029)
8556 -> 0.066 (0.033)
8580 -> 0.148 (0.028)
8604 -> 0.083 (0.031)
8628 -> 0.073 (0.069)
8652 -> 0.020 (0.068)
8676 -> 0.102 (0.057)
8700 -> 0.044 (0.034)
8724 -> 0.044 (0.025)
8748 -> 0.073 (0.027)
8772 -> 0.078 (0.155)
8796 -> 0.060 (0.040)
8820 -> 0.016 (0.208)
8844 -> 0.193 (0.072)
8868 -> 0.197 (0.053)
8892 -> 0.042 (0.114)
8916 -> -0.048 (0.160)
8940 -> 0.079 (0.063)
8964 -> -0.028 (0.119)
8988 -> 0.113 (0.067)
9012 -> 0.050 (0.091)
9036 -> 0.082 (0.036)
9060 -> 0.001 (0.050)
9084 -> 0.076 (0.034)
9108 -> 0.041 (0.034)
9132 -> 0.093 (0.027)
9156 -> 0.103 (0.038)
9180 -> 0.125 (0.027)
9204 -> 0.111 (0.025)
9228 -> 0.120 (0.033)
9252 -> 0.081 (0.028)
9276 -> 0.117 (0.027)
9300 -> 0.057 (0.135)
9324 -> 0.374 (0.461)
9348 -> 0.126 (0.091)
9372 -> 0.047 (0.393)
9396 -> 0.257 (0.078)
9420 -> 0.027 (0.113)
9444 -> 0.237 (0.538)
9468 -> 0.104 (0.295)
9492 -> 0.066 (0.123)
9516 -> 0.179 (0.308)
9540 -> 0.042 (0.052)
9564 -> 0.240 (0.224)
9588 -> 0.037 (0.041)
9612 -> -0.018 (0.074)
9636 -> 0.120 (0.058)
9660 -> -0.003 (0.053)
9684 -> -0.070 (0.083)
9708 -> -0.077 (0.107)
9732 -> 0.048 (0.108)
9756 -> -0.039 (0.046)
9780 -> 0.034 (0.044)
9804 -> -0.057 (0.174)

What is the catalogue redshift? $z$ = 1.16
